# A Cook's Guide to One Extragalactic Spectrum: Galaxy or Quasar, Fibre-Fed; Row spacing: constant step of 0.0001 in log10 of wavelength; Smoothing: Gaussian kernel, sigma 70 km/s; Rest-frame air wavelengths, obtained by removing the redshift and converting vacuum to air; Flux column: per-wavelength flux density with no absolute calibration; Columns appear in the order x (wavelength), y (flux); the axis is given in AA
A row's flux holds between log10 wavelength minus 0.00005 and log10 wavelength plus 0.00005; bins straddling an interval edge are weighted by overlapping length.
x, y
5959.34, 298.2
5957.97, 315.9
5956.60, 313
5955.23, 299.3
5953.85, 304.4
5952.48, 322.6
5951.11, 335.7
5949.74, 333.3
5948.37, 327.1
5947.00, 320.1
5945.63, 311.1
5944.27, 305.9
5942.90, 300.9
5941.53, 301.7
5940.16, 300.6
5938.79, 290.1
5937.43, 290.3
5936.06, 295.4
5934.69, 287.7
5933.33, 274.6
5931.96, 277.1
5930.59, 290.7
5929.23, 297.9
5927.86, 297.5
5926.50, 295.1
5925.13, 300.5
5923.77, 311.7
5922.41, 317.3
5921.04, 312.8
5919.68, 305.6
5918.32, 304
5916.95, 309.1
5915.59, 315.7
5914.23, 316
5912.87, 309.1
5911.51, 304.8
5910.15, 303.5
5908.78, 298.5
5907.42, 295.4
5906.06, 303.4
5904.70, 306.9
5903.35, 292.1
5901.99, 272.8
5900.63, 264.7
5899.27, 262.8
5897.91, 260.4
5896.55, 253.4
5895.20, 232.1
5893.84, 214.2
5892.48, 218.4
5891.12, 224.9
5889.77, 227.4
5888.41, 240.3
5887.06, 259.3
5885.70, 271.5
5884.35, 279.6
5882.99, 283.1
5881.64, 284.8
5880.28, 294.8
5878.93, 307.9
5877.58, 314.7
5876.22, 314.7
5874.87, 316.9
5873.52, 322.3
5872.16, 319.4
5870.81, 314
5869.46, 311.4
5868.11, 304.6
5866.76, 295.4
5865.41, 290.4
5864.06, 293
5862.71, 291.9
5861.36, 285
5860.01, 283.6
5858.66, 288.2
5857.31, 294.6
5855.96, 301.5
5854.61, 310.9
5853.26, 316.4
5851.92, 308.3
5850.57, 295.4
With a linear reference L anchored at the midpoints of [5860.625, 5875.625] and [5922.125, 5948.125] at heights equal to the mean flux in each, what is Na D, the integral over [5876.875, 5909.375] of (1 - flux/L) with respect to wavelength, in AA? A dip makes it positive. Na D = 3.5 AA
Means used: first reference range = 304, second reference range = 298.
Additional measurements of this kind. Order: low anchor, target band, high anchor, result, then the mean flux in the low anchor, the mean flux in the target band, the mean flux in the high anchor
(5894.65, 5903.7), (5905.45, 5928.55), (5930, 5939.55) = -2.7 AA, 262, 306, 287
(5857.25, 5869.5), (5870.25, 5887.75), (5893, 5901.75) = -1.7 AA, 293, 299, 249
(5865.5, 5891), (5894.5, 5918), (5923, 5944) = 0.3 AA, 291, 288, 294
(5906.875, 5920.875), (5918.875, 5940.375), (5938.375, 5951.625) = 0.9 AA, 306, 297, 313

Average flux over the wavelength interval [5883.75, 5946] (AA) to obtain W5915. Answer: 285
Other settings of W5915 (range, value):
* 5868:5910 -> 279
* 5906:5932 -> 304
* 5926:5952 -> 302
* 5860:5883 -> 303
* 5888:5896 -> 226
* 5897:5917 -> 293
